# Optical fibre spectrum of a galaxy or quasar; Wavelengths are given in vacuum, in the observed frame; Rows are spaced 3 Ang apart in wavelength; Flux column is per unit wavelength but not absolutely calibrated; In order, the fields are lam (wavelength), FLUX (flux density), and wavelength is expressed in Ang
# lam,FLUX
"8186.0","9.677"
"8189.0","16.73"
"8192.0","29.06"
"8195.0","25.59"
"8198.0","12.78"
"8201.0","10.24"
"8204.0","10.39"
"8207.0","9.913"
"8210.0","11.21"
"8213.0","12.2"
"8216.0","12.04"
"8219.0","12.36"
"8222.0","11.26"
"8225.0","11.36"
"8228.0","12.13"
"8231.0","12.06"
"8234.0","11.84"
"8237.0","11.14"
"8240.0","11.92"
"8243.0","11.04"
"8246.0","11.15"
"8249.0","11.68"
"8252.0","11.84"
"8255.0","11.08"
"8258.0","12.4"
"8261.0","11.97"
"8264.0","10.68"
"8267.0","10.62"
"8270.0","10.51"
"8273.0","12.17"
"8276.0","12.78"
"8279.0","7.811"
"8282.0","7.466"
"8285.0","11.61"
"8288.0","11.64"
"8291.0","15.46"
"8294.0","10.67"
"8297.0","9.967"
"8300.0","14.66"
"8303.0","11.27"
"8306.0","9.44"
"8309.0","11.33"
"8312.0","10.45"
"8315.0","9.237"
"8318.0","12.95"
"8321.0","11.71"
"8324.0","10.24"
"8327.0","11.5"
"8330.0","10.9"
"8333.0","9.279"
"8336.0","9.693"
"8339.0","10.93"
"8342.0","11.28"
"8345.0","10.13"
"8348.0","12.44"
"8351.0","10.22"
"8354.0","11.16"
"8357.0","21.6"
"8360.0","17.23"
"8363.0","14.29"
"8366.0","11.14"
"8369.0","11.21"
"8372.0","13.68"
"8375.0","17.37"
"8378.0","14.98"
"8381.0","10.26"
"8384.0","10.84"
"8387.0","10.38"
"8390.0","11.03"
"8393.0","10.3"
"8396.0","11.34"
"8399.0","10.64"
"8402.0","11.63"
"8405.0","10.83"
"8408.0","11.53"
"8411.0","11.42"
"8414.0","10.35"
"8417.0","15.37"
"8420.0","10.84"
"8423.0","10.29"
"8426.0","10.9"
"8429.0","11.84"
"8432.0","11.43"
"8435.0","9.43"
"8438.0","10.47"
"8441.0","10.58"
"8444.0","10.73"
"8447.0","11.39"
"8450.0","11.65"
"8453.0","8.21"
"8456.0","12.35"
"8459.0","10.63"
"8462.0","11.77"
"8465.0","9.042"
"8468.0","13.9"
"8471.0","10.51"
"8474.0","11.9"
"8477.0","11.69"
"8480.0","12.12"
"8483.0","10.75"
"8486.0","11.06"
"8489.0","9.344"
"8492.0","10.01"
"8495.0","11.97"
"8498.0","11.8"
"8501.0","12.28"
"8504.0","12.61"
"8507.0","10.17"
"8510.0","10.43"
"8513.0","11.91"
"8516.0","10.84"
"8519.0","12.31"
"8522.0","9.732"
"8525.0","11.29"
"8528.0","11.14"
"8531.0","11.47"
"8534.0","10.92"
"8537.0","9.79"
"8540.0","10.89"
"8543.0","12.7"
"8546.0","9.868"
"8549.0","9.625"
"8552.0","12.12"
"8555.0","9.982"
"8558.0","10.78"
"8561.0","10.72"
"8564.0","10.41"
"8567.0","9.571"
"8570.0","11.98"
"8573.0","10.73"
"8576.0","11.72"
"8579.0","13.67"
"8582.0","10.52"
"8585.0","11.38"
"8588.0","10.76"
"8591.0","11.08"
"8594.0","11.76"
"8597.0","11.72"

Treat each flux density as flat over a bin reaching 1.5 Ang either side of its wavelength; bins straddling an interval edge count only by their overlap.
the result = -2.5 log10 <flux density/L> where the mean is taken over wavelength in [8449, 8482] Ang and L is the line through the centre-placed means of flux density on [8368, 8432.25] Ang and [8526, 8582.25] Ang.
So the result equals 0.018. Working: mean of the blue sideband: 11.8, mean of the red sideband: 11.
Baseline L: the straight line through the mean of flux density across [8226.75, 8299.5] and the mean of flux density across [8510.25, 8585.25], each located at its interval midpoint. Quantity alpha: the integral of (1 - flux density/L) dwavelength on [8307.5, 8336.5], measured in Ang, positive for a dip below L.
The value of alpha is 1.4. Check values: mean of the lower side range 11.4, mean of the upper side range 11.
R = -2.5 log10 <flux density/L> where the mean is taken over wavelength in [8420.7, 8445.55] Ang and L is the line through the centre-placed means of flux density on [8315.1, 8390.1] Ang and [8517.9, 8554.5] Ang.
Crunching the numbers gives 0.09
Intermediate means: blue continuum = 12.2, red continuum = 10.9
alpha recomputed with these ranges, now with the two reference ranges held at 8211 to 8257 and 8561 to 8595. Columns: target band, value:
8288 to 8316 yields 0.4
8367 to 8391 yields -2.1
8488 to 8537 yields 0.8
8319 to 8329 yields 0.3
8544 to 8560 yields 1.0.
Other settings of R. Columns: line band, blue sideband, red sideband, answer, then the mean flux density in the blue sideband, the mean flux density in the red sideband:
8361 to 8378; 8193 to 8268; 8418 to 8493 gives -0.204 mag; 12.2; 10.9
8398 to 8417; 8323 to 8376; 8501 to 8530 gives 0.055 mag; 12.4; 11.2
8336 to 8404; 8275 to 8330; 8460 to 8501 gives -0.113 mag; 11.1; 11.3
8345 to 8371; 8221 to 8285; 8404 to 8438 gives -0.196 mag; 11.2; 11.3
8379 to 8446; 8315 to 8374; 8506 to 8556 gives 0.062 mag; 12.2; 10.9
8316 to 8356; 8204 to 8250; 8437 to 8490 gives 0.021 mag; 11.5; 11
